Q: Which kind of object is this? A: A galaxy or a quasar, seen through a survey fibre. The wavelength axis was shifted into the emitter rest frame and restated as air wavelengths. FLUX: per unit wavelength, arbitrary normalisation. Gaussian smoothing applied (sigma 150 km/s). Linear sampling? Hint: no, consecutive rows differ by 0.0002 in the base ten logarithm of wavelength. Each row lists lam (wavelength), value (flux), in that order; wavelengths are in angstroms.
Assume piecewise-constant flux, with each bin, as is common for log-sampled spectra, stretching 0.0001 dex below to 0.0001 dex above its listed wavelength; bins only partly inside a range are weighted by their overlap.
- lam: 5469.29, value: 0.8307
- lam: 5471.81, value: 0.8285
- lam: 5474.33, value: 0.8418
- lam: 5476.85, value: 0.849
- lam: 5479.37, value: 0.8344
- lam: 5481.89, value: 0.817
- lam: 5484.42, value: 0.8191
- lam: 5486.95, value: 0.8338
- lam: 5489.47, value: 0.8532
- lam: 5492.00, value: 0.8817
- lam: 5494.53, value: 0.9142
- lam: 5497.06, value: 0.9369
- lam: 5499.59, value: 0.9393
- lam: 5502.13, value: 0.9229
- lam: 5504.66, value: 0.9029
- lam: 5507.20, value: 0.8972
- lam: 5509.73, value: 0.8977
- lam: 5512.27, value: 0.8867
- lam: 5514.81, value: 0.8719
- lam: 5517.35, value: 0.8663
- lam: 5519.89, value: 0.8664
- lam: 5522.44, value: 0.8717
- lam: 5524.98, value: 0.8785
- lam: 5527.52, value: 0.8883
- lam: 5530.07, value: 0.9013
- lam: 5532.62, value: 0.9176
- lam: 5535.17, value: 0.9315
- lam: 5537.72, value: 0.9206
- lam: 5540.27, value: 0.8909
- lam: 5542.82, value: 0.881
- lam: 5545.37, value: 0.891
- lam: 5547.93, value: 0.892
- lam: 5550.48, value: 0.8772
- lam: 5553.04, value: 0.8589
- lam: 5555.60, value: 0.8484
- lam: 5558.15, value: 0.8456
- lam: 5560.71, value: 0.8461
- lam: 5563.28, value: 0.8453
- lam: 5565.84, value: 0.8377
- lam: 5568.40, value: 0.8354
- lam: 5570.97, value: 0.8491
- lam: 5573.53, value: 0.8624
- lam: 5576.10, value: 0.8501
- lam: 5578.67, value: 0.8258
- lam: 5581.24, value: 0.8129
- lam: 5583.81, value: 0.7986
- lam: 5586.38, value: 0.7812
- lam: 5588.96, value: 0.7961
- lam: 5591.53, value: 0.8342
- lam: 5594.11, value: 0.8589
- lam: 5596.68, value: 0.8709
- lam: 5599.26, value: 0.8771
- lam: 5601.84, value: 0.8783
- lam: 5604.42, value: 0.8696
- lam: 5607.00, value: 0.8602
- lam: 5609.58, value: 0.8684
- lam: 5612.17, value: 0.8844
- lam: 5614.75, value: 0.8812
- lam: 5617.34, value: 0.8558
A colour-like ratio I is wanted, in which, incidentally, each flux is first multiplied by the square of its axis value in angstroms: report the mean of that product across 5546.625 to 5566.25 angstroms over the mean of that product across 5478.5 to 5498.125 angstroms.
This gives 1.0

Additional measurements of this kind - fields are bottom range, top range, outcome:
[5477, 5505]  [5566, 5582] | 0.99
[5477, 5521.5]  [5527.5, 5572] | 1.01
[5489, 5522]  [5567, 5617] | 0.98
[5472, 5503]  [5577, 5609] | 1.00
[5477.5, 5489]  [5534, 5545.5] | 1.11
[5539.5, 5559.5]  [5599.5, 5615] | 1.02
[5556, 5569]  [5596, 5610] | 1.05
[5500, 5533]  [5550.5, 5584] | 0.96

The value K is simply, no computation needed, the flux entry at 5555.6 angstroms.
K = 0.8484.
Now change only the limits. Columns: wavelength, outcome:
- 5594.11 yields 0.8589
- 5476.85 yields 0.849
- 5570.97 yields 0.8491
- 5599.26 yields 0.8771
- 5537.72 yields 0.9206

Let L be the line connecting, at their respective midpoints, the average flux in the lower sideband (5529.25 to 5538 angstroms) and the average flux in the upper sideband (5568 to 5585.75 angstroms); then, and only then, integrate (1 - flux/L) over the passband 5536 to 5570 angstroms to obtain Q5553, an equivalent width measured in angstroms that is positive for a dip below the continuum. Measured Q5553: 0.5 angstroms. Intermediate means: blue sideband 0.918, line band 0.868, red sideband 0.831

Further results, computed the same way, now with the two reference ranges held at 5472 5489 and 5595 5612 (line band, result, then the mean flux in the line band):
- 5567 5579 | 0.2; 0.846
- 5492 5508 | -1.5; 0.916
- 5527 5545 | -1.1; 0.904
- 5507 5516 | -0.5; 0.888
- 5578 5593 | 1.0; 0.808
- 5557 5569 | 0.2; 0.842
